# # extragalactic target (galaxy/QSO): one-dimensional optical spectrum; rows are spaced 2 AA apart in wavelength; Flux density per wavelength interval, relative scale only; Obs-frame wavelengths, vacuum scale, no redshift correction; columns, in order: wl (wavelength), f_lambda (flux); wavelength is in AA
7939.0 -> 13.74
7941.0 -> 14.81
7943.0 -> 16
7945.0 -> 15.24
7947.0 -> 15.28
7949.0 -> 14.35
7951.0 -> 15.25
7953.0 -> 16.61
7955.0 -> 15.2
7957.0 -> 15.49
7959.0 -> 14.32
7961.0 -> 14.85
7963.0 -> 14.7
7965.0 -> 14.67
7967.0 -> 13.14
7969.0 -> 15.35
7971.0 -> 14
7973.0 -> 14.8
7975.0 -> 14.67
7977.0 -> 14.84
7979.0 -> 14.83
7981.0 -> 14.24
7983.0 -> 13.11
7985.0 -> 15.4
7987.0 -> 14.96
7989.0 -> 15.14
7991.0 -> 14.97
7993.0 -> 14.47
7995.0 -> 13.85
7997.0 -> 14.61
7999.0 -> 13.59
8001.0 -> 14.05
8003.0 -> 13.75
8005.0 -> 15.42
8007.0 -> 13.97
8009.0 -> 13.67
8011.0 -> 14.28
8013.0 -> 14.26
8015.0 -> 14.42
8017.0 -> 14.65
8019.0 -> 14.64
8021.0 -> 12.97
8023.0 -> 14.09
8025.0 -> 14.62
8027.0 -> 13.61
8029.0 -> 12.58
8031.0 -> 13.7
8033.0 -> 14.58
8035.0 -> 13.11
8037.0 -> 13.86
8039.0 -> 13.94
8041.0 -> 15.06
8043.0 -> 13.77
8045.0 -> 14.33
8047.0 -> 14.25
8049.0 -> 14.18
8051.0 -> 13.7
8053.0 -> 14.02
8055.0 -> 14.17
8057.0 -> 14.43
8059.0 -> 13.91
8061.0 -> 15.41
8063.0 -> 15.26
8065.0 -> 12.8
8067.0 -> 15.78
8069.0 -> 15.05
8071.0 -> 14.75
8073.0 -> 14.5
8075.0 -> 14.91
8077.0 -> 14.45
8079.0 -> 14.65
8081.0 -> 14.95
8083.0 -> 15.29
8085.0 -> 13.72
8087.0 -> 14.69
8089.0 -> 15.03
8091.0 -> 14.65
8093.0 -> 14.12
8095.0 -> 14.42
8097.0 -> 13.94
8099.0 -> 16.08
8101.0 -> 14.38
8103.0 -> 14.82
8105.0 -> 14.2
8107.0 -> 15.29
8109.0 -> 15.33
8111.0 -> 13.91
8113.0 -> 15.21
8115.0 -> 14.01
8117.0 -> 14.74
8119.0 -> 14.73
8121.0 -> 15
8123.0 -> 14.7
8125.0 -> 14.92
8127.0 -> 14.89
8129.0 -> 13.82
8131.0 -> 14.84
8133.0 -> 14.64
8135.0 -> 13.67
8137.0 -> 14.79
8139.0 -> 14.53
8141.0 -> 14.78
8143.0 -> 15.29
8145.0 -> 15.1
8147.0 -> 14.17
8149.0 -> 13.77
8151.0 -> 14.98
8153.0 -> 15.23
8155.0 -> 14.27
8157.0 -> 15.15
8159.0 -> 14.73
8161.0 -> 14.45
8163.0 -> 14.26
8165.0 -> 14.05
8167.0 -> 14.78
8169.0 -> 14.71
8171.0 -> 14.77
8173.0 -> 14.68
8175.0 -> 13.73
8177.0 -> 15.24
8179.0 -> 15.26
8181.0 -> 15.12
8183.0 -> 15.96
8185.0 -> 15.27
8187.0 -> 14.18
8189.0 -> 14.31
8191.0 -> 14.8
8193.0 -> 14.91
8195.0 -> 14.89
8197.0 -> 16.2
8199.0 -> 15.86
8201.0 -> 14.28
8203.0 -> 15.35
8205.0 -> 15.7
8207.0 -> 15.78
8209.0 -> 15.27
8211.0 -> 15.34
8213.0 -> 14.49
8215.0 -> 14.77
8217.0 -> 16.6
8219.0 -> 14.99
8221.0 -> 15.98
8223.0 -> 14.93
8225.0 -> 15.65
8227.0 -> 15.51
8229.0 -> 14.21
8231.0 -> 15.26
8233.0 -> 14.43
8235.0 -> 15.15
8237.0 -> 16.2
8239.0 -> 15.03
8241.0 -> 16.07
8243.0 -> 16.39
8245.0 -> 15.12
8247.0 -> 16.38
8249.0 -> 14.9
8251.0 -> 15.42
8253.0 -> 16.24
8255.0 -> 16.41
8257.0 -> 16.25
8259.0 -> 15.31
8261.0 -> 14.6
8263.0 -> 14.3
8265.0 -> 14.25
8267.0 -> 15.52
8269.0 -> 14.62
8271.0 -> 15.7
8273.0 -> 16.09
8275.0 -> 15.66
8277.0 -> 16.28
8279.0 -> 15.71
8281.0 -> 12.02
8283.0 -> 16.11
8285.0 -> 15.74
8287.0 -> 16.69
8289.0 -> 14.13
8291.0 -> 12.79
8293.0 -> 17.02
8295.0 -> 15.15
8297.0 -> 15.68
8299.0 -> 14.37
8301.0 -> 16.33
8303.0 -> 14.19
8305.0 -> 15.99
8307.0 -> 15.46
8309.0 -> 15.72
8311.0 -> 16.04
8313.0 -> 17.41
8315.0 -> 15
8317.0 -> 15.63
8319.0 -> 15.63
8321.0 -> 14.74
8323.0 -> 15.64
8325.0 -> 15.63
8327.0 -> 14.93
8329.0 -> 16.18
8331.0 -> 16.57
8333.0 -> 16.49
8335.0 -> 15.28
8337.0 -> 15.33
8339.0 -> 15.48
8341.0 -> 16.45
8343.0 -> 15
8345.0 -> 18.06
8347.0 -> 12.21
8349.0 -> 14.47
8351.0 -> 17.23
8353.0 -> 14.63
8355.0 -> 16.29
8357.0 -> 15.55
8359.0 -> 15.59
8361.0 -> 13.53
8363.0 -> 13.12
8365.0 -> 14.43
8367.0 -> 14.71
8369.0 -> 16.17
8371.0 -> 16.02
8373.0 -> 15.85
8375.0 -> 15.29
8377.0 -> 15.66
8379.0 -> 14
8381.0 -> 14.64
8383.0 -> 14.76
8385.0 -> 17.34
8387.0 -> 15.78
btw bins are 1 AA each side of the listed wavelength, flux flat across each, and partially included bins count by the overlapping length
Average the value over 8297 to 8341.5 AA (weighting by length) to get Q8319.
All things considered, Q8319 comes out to 15.7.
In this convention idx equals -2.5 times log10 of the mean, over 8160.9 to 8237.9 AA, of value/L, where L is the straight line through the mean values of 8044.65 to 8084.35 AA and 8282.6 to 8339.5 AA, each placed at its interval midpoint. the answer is 0.002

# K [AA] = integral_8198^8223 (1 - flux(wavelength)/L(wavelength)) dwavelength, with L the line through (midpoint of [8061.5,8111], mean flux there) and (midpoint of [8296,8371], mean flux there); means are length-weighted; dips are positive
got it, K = -0.5 AA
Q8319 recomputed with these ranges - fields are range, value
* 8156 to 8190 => 14.7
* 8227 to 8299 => 15.3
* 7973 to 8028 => 14.3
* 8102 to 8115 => 14.7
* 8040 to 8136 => 14.6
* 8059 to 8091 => 14.7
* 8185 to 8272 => 15.3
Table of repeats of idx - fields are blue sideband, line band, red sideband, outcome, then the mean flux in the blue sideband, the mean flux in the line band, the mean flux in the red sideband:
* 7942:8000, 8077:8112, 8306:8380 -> 0.02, 14.8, 14.7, 15.4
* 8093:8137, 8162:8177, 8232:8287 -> 0.03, 14.6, 14.5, 15.4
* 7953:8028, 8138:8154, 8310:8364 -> 0.01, 14.5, 14.7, 15.5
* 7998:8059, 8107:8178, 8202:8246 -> 0.01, 14.1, 14.6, 15.4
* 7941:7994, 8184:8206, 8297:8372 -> 0.01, 14.8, 15.1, 15.4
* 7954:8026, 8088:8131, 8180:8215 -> 0.01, 14.4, 14.7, 15.1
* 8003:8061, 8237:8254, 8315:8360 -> -0.04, 14.1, 15.7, 15.6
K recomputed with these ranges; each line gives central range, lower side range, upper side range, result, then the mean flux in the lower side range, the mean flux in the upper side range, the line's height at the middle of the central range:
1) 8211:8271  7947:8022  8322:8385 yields -0.96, 14.5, 15.4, 15.1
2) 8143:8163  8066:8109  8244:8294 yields 0.41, 14.8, 15.3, 15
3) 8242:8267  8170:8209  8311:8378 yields -0.37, 15.1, 15.5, 15.2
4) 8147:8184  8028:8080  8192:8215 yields 0.72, 14.3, 15.3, 15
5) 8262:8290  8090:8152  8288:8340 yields 0.22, 14.6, 15.5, 15.3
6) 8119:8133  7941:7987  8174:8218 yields 0.34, 14.8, 15.2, 15.1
